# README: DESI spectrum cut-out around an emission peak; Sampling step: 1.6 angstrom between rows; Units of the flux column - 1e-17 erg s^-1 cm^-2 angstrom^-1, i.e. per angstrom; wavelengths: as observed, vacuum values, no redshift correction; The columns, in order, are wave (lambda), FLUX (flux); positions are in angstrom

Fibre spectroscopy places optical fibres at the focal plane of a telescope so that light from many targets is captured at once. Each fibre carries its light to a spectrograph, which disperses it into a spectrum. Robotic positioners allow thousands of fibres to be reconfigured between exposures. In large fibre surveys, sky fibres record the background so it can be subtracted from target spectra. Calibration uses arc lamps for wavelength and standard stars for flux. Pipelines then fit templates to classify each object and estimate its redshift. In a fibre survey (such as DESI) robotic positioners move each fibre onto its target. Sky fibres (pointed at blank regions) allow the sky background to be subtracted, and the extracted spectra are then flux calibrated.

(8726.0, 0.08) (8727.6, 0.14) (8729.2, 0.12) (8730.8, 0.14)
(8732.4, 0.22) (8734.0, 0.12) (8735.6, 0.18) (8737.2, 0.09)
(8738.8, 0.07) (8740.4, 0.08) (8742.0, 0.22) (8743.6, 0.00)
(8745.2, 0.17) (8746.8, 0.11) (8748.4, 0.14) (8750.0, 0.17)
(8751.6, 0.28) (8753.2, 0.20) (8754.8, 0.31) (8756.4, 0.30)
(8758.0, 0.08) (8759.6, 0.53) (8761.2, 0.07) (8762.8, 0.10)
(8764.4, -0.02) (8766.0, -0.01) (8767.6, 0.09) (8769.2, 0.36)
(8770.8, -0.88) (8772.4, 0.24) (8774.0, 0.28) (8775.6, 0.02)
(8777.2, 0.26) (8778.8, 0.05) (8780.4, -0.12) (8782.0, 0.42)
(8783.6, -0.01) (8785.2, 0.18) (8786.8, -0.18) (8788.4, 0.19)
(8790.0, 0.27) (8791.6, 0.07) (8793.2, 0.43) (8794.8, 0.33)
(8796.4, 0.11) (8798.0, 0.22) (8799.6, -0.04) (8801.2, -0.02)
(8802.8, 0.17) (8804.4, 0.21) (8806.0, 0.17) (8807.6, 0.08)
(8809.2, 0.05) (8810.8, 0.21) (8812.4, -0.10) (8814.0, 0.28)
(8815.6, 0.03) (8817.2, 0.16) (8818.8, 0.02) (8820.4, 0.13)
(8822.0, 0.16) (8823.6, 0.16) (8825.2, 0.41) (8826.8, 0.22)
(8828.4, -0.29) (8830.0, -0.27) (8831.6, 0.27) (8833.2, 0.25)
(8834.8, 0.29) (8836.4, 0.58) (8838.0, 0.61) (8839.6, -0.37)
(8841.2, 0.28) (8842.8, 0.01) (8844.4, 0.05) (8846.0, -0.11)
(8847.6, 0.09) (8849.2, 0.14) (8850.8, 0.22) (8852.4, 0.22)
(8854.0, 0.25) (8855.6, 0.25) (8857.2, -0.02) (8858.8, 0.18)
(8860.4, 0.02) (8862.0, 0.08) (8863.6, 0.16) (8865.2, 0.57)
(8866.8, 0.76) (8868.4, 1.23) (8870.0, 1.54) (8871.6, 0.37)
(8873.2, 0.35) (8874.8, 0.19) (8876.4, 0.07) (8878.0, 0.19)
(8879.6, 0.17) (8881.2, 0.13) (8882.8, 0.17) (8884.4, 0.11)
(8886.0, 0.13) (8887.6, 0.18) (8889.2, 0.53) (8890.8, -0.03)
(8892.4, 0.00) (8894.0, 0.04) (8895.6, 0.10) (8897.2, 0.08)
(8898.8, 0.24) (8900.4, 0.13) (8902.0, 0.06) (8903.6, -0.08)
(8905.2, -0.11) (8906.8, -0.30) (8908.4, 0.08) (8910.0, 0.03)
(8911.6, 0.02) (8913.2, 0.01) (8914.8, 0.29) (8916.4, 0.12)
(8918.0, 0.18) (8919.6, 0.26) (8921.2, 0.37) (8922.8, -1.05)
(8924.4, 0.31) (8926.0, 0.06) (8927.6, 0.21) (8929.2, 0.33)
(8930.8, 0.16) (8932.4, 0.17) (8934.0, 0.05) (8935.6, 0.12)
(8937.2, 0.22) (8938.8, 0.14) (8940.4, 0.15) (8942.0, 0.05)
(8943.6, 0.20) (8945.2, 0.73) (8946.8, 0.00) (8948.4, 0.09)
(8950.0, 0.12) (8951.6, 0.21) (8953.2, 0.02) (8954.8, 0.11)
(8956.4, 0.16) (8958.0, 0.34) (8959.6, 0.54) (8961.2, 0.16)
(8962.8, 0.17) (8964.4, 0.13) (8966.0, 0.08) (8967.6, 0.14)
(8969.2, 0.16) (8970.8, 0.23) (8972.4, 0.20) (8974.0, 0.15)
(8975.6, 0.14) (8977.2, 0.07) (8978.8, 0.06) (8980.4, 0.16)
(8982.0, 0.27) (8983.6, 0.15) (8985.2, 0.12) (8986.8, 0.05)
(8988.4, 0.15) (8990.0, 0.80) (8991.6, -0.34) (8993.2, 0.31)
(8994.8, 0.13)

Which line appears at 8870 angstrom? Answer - H-beta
